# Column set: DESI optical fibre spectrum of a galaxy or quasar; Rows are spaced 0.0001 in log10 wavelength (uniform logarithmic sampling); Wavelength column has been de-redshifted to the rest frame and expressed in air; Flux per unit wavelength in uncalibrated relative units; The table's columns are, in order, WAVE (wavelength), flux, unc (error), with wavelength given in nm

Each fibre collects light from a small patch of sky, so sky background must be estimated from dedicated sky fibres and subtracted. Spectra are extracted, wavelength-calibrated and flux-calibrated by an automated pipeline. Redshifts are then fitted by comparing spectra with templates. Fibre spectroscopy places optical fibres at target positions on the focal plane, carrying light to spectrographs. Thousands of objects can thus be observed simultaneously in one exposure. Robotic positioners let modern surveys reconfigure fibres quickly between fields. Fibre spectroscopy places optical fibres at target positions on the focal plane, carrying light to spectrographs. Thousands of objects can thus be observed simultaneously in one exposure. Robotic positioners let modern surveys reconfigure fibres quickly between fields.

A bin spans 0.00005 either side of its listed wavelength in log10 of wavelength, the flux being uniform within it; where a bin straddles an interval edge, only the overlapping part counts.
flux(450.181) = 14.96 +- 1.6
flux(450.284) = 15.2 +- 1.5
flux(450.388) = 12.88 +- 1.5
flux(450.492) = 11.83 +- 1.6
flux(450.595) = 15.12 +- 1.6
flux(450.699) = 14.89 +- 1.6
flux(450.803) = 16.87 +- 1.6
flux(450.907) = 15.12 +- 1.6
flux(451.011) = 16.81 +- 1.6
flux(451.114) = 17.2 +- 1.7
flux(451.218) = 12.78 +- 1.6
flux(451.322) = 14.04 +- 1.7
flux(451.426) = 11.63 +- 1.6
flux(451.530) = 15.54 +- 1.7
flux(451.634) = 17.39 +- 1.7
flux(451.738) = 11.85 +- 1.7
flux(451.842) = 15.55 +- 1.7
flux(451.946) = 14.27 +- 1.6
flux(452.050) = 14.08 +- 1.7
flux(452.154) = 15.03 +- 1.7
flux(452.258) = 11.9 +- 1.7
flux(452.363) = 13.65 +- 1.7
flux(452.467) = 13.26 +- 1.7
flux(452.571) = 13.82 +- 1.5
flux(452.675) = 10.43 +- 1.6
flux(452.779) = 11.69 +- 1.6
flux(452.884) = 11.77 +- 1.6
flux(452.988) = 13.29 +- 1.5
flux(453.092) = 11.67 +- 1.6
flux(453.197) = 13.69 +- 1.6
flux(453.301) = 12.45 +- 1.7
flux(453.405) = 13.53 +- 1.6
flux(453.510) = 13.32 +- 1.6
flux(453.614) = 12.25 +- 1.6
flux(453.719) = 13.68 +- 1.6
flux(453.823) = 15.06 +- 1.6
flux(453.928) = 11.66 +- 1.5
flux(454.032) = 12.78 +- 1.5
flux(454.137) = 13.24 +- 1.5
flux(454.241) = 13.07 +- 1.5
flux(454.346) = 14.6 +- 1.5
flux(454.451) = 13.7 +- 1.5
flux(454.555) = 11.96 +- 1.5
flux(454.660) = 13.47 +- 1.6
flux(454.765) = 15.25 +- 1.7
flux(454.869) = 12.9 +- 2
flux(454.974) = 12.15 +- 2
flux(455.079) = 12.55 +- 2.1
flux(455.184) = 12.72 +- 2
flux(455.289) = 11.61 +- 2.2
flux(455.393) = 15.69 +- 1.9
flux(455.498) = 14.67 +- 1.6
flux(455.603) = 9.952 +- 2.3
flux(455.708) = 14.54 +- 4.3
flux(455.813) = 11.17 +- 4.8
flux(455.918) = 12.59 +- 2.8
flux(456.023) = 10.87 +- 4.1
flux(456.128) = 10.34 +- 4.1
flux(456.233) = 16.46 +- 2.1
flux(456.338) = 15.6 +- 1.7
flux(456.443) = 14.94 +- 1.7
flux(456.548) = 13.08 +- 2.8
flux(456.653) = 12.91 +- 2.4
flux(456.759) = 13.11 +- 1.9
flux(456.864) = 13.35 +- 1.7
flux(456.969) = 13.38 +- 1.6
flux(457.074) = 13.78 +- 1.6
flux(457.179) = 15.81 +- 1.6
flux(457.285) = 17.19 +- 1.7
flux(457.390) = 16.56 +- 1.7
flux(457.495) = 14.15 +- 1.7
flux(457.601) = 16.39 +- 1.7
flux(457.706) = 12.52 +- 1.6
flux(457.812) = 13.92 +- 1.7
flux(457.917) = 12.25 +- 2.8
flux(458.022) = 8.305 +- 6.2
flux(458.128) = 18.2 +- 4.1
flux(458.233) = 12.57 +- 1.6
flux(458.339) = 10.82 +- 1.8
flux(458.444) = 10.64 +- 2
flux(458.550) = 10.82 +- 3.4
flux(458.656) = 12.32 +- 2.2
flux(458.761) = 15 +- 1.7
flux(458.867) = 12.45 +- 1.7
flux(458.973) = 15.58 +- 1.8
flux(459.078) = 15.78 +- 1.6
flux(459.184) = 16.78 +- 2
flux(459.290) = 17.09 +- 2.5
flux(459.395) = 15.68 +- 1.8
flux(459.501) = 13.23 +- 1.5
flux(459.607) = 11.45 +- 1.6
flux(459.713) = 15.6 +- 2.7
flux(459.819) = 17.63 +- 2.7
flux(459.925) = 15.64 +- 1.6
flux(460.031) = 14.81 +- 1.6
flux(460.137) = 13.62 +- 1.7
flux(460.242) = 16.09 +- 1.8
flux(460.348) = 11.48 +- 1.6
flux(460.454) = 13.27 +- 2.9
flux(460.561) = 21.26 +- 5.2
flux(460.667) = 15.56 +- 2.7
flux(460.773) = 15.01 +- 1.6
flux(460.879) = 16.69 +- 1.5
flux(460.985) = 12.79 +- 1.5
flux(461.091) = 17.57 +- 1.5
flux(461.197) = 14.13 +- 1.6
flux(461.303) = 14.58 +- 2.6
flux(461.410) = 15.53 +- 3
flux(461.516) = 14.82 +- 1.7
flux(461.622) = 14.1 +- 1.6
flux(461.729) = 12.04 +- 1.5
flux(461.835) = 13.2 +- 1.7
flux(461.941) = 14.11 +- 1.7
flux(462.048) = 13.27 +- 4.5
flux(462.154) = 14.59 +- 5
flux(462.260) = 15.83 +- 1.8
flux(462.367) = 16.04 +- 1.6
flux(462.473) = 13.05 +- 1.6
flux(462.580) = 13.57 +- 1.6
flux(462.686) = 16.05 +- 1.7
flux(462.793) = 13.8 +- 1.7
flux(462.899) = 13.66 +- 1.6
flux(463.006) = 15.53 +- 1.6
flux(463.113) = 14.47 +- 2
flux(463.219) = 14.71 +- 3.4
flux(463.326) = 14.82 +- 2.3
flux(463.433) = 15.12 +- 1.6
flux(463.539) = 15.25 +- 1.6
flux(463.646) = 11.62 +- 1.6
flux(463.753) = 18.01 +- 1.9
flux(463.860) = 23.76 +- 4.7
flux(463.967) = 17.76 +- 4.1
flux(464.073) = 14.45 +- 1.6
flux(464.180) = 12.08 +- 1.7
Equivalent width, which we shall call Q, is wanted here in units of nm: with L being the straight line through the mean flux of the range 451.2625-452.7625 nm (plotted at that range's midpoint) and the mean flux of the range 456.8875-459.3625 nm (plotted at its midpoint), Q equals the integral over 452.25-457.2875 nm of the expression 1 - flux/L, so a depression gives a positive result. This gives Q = 0.25 nm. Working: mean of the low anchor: 13.7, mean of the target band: 13.2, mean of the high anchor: 14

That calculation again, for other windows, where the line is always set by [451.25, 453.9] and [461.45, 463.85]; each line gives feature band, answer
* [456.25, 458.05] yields -0.02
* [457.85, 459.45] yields 0.06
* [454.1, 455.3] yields 0.04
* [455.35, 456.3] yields 0.06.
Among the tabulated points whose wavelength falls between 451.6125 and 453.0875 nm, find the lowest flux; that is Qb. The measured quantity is 10.43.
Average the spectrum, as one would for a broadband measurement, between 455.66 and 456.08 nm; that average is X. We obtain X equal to 12.2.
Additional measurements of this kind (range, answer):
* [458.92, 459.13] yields 15.7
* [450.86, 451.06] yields 16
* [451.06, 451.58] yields 14.3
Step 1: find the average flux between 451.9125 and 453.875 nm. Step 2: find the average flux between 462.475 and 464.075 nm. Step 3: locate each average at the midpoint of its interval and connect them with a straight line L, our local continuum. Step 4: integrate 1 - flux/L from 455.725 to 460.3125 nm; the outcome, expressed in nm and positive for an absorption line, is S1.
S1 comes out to 0.10 nm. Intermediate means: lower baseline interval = 13.1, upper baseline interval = 15.5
